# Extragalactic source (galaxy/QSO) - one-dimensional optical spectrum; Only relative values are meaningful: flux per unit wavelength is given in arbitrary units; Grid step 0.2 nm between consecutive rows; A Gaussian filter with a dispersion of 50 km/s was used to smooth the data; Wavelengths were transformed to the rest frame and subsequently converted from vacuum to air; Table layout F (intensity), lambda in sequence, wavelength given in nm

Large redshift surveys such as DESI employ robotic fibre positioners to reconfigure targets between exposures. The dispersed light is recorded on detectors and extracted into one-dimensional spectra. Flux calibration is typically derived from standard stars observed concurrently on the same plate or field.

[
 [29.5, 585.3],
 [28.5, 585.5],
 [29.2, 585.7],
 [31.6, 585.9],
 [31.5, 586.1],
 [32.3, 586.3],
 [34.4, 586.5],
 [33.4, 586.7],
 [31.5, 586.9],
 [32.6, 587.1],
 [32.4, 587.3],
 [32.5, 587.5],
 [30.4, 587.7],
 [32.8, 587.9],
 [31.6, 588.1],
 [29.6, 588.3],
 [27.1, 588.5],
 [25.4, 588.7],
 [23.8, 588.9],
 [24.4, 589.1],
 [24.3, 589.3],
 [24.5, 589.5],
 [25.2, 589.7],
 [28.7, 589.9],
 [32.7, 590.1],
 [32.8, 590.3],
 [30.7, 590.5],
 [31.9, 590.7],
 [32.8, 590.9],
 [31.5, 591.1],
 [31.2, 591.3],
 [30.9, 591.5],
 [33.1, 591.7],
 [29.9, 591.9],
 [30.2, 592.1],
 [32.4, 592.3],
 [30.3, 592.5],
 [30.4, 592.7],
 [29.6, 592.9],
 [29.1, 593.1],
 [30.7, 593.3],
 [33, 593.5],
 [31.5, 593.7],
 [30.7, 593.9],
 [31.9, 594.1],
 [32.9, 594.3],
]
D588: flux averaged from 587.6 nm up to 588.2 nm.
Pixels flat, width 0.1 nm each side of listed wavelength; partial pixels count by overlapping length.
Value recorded 31.6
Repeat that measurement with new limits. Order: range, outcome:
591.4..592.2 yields 31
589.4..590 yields 26.1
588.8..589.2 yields 24.1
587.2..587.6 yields 32.4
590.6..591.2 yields 32.1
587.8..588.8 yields 29.3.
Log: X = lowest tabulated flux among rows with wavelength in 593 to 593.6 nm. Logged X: 29.1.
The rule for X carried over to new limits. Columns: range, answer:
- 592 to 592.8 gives 30.2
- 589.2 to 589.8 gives 24.3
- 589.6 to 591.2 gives 25.2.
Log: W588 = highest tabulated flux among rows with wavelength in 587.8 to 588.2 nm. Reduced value 32.8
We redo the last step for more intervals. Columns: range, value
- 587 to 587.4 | 32.6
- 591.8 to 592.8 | 32.4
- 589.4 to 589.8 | 25.2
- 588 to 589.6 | 31.6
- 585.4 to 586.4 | 32.3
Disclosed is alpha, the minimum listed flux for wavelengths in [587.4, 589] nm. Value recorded 23.8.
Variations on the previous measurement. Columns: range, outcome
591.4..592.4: 29.9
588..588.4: 29.6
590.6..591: 31.9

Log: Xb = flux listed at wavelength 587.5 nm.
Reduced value 32.5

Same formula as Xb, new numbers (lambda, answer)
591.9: 29.9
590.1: 32.7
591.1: 31.5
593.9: 30.7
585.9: 31.6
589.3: 24.3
